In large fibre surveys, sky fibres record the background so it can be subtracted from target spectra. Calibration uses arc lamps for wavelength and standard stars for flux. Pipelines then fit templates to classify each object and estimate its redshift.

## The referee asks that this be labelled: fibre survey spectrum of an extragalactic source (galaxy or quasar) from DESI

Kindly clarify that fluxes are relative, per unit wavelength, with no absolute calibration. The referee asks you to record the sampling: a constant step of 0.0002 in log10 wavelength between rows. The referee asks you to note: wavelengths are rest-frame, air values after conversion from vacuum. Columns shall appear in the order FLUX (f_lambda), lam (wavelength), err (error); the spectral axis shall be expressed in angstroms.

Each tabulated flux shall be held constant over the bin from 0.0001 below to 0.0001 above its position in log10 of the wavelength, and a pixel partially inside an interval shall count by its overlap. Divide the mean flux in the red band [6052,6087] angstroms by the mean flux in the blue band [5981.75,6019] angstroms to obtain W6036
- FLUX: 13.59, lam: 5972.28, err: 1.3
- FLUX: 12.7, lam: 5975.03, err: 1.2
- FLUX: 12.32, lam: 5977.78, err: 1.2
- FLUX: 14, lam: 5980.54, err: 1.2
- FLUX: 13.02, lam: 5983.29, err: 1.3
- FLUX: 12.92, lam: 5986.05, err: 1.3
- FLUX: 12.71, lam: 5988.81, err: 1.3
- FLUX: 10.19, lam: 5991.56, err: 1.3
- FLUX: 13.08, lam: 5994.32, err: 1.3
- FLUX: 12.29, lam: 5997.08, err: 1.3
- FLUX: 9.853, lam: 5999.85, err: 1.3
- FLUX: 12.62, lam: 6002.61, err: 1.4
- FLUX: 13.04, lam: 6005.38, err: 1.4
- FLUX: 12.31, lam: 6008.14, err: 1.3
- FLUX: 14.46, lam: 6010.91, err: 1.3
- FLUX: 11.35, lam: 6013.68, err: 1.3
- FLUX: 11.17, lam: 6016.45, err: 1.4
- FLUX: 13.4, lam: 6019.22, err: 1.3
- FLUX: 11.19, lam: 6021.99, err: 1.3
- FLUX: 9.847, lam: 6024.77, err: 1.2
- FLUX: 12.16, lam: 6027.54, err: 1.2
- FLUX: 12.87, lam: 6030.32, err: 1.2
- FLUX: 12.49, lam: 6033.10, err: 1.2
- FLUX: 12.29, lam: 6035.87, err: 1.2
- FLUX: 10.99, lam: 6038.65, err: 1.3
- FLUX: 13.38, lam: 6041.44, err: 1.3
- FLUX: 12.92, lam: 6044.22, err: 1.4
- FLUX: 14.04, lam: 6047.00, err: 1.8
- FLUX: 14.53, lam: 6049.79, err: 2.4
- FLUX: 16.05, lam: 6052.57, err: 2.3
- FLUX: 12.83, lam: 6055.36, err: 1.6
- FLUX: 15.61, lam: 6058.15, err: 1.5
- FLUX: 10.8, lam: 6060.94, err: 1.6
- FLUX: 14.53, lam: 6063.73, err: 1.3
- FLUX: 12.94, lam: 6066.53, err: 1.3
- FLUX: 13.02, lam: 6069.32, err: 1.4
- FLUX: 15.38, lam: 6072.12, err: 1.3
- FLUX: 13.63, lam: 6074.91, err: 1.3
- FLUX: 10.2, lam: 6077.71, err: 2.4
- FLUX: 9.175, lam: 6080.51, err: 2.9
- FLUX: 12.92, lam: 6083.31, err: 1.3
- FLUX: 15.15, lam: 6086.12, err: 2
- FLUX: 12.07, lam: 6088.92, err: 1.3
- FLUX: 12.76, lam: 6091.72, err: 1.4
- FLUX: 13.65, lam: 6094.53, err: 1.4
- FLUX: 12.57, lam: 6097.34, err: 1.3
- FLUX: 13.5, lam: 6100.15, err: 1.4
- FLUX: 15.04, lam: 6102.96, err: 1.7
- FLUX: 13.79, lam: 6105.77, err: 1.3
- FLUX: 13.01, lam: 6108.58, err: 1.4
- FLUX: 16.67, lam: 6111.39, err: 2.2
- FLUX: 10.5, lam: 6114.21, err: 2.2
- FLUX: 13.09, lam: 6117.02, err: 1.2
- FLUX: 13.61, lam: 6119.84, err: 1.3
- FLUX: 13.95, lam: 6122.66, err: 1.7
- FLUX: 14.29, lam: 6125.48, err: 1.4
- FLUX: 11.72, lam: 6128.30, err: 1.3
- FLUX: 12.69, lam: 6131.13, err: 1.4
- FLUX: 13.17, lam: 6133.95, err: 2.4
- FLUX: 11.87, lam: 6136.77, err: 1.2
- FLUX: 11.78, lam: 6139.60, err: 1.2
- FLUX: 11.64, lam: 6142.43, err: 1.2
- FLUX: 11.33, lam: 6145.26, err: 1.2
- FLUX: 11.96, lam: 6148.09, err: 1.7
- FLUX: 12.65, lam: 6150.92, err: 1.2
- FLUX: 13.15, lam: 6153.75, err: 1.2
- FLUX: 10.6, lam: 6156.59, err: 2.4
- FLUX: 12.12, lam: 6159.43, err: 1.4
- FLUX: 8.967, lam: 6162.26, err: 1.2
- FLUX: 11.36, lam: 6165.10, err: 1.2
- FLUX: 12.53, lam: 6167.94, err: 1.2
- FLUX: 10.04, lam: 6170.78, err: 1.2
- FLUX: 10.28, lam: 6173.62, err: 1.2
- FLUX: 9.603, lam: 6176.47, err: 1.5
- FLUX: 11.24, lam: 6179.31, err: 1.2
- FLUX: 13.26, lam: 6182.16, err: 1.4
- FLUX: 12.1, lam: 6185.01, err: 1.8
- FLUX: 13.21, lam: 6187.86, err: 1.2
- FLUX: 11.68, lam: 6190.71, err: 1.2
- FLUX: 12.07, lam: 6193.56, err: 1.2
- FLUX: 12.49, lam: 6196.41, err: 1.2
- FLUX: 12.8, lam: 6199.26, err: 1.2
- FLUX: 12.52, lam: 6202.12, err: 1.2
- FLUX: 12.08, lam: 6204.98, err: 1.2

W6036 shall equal 1.1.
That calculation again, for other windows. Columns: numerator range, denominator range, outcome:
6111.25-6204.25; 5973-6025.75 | 0.99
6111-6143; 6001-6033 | 1.05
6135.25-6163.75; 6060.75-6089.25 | 0.91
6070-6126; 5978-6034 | 1.08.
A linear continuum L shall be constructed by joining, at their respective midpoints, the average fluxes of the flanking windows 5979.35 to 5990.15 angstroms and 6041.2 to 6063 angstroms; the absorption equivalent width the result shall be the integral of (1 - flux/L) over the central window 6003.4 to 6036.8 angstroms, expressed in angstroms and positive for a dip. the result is 3.2 angstroms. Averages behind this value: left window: 13.1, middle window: 12.2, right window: 13.8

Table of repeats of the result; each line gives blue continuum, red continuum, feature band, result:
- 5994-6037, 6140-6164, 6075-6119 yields -4.4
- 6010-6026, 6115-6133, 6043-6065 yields -2.9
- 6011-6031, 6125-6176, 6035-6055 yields -2.8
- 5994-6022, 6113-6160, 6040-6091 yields -4.0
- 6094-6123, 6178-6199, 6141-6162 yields 1.9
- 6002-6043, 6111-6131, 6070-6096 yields 0.1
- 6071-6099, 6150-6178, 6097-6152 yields -4.7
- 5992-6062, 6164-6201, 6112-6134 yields -1.7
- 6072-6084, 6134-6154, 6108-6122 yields -1.7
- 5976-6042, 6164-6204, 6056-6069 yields -1.4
